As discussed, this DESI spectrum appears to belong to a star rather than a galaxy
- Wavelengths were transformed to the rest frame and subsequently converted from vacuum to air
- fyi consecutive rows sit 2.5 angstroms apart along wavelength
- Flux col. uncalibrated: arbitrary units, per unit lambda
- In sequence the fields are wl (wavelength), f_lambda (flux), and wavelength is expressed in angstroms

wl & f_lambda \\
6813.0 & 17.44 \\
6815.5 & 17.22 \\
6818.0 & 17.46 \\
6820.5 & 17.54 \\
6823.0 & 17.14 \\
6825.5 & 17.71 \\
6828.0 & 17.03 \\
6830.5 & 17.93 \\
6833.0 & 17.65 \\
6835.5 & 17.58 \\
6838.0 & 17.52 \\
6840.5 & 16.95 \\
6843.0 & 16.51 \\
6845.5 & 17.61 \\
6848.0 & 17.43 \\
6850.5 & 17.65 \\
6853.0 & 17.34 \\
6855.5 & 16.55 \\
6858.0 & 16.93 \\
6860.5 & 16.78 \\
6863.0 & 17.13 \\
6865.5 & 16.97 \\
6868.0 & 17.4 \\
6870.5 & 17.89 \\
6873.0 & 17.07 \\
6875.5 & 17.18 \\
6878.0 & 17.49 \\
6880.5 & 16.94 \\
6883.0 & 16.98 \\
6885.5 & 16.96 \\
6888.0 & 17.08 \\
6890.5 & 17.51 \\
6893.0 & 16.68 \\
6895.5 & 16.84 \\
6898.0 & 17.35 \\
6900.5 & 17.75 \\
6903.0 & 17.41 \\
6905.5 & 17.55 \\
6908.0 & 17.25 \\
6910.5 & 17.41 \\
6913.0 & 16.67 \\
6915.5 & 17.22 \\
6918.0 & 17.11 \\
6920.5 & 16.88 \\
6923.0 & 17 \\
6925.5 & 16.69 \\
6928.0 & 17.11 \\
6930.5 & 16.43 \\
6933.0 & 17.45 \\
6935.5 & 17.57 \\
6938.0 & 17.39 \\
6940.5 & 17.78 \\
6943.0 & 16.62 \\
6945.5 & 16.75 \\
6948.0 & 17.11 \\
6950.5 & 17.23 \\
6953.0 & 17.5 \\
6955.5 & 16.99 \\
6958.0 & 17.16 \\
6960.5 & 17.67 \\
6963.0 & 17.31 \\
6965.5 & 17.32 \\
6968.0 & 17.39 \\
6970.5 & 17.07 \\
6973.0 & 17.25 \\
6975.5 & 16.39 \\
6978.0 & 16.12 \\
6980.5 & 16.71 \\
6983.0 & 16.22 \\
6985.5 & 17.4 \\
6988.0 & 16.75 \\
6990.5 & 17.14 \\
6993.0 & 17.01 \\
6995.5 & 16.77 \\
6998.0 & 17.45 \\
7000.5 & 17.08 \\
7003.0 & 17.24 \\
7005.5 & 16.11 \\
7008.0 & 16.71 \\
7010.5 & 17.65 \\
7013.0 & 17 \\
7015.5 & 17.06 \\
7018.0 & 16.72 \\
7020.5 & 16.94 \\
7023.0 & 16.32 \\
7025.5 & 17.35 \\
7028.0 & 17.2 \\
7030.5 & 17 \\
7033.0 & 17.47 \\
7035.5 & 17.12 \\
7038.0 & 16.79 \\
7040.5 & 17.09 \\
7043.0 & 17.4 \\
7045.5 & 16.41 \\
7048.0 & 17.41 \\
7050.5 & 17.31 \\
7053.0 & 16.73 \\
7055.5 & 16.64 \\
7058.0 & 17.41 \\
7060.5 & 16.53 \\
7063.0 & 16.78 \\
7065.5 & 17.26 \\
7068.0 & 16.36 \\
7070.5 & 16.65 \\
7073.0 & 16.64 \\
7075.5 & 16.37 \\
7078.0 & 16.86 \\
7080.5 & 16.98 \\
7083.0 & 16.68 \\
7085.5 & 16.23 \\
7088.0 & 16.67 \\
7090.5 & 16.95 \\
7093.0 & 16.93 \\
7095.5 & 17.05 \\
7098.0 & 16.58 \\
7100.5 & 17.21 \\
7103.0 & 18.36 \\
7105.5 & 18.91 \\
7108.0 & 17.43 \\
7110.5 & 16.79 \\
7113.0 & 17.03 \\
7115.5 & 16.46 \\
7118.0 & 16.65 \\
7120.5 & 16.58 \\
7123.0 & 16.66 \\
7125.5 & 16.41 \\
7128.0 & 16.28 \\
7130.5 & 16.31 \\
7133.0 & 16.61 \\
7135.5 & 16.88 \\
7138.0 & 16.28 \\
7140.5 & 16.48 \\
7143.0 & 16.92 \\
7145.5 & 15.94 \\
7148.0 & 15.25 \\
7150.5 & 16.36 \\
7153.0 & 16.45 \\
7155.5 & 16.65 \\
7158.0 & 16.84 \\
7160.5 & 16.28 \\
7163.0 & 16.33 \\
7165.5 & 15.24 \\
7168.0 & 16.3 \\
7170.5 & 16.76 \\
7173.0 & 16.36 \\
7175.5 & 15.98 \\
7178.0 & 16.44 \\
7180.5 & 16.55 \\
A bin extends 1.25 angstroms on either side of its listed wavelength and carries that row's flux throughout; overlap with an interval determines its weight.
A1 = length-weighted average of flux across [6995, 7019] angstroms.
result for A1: 17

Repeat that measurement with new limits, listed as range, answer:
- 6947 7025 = 17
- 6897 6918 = 17.3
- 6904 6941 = 17.2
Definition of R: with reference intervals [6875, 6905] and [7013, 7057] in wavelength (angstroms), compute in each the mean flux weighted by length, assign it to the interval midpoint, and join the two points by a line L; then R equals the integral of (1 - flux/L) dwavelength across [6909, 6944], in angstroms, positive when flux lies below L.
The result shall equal 0.09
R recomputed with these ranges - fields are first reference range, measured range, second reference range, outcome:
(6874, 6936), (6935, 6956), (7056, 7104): -0.2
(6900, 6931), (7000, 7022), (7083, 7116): 0.2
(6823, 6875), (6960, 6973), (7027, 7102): -0.2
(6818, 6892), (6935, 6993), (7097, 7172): -0.2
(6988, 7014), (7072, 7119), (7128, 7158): -1.1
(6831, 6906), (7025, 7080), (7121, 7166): -1.0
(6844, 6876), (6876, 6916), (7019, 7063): 0.0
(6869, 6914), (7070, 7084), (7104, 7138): 0.2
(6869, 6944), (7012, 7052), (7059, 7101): -0.4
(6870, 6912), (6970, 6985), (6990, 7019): 0.4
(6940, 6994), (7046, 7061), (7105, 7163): -0.2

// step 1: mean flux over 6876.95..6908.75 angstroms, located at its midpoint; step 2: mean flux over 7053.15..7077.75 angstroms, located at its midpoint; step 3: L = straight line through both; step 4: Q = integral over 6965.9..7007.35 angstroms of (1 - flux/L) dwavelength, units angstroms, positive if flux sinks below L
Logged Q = 0.2 angstroms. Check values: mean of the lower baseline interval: 17.2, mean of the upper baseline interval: 16.7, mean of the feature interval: 16.9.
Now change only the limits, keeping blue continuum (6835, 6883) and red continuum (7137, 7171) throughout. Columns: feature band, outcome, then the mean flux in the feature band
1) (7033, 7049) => -0.4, 17.1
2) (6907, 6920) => -0.1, 17.1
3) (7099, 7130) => -1.2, 17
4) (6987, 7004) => -0.3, 17.1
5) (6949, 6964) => -0.4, 17.3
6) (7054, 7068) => -0.3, 16.9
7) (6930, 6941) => -0.3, 17.4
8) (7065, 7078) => -0.1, 16.6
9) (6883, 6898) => 0.1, 17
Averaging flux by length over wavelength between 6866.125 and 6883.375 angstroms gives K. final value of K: 17.3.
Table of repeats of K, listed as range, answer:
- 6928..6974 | 17.2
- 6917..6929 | 17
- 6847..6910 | 17.2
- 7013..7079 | 16.9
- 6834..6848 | 17.3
